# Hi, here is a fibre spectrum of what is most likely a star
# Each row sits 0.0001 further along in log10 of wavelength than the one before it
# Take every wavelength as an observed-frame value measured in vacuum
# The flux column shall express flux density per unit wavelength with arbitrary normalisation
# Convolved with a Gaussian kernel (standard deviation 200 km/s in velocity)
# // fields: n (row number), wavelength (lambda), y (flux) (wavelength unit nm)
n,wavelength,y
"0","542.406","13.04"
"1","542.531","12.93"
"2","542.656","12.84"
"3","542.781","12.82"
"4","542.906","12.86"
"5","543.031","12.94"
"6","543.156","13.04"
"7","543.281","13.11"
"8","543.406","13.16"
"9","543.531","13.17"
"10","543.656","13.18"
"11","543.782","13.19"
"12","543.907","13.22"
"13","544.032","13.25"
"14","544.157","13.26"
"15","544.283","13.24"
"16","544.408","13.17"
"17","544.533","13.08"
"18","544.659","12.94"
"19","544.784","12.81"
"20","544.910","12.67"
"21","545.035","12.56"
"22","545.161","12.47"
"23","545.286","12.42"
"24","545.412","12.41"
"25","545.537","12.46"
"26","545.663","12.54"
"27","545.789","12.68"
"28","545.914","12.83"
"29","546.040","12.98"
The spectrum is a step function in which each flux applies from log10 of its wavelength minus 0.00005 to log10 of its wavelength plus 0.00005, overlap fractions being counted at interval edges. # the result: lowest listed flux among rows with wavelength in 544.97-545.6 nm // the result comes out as 12.41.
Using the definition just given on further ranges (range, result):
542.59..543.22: 12.82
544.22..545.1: 12.56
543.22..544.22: 13.11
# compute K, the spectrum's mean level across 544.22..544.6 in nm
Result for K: 13.2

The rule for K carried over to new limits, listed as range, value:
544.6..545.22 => 12.7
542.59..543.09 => 12.9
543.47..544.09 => 13.2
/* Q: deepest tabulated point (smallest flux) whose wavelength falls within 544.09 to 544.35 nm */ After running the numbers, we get 13.24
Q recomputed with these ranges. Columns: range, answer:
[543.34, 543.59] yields 13.16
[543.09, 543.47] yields 13.04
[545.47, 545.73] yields 12.46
